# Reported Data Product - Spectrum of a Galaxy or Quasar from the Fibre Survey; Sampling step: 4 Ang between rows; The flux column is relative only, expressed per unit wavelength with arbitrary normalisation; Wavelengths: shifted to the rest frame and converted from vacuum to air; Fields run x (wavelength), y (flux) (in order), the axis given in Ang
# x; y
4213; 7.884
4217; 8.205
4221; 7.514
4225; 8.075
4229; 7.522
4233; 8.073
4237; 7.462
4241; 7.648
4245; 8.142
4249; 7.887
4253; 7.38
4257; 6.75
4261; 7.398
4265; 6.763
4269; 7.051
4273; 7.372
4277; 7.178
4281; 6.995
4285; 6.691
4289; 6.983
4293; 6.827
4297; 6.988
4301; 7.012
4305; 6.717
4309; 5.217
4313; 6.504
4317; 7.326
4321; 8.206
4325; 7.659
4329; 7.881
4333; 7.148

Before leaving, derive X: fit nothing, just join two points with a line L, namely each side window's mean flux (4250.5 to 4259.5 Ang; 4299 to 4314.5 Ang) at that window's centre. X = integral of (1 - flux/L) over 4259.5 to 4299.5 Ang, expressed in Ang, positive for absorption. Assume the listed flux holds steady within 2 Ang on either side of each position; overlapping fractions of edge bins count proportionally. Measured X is -1.53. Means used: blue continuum 7.13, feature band 7.02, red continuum 6.36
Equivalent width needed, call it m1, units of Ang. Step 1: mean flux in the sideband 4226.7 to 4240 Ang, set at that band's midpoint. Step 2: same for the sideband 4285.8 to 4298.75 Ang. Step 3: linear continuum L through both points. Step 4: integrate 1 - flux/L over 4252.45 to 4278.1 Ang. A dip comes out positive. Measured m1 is 0.5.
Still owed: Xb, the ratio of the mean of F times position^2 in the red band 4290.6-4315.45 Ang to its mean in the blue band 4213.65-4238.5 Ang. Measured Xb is 0.87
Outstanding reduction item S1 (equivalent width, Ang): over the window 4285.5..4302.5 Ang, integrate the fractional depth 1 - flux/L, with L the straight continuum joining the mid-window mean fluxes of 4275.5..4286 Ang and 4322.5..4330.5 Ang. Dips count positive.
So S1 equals 0.7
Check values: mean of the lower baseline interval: 6.97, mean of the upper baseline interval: 7.79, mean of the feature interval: 6.93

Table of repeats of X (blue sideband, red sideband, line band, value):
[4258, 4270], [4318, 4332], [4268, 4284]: 0.16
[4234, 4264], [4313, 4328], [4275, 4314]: 4.33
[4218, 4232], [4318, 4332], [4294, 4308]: 1.84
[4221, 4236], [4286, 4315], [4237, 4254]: -0.51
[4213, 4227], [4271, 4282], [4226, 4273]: 0.48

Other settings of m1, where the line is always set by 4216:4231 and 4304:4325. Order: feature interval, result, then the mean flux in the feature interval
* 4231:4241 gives -0.09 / 7.74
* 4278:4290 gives 0.47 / 6.91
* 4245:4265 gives 0.30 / 7.37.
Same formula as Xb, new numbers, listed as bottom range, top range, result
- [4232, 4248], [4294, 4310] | 0.87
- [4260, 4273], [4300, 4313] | 0.90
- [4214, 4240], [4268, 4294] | 0.92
